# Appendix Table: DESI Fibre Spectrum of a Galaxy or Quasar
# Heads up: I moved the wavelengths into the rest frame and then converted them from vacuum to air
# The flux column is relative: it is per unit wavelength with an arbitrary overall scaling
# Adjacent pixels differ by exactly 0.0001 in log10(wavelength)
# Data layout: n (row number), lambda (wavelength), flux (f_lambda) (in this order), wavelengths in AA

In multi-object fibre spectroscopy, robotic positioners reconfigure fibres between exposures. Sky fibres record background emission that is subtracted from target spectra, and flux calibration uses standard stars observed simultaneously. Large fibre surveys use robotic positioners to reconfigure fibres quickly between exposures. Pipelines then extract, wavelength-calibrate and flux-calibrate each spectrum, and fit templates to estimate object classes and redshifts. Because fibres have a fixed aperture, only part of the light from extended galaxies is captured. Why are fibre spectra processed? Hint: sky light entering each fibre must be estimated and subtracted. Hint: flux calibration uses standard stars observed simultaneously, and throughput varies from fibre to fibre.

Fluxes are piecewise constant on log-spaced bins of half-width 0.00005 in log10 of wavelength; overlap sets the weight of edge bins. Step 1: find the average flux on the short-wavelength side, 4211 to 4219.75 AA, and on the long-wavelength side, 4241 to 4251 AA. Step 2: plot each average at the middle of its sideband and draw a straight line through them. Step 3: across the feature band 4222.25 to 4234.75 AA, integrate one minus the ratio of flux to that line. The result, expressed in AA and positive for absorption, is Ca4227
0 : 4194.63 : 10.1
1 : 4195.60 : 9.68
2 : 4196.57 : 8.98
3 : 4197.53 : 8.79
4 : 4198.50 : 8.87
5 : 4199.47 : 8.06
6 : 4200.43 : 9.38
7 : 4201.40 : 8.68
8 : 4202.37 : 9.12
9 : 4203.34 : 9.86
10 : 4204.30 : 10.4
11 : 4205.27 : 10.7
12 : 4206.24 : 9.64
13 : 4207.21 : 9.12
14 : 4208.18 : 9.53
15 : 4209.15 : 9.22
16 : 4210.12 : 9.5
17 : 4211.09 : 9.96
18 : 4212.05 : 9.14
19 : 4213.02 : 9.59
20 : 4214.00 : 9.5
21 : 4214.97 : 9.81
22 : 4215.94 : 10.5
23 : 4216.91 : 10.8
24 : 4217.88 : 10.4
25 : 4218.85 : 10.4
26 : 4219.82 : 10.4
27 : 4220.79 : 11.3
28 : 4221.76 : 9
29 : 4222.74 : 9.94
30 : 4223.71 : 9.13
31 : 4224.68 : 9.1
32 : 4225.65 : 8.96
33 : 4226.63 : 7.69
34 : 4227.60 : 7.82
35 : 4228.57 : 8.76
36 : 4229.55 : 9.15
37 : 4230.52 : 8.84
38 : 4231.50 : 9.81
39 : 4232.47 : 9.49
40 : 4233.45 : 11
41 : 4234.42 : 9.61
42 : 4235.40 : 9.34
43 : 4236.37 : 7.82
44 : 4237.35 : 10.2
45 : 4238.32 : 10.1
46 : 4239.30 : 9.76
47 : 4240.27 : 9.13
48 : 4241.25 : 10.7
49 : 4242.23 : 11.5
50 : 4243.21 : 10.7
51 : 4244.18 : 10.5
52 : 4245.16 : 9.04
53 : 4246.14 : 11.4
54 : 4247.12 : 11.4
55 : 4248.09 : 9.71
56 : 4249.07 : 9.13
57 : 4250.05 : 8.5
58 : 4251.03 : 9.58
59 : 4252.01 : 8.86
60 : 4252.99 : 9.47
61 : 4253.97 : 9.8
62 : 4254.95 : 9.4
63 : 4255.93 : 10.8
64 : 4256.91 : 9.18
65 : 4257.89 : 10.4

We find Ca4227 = 1.2 AA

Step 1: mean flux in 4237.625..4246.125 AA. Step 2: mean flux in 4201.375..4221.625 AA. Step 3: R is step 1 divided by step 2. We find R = 1.04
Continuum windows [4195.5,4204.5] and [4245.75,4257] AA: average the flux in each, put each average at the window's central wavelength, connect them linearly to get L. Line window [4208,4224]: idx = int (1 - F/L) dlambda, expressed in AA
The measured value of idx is -1.0 AA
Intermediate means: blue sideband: 9.13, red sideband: 9.77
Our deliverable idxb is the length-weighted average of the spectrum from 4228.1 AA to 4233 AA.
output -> 9.21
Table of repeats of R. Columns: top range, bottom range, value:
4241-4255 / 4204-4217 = 1.02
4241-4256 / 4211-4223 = 0.99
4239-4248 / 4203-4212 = 1.07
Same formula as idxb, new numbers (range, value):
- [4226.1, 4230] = 8.34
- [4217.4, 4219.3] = 10.4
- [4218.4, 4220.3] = 10.4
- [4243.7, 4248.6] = 10.4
